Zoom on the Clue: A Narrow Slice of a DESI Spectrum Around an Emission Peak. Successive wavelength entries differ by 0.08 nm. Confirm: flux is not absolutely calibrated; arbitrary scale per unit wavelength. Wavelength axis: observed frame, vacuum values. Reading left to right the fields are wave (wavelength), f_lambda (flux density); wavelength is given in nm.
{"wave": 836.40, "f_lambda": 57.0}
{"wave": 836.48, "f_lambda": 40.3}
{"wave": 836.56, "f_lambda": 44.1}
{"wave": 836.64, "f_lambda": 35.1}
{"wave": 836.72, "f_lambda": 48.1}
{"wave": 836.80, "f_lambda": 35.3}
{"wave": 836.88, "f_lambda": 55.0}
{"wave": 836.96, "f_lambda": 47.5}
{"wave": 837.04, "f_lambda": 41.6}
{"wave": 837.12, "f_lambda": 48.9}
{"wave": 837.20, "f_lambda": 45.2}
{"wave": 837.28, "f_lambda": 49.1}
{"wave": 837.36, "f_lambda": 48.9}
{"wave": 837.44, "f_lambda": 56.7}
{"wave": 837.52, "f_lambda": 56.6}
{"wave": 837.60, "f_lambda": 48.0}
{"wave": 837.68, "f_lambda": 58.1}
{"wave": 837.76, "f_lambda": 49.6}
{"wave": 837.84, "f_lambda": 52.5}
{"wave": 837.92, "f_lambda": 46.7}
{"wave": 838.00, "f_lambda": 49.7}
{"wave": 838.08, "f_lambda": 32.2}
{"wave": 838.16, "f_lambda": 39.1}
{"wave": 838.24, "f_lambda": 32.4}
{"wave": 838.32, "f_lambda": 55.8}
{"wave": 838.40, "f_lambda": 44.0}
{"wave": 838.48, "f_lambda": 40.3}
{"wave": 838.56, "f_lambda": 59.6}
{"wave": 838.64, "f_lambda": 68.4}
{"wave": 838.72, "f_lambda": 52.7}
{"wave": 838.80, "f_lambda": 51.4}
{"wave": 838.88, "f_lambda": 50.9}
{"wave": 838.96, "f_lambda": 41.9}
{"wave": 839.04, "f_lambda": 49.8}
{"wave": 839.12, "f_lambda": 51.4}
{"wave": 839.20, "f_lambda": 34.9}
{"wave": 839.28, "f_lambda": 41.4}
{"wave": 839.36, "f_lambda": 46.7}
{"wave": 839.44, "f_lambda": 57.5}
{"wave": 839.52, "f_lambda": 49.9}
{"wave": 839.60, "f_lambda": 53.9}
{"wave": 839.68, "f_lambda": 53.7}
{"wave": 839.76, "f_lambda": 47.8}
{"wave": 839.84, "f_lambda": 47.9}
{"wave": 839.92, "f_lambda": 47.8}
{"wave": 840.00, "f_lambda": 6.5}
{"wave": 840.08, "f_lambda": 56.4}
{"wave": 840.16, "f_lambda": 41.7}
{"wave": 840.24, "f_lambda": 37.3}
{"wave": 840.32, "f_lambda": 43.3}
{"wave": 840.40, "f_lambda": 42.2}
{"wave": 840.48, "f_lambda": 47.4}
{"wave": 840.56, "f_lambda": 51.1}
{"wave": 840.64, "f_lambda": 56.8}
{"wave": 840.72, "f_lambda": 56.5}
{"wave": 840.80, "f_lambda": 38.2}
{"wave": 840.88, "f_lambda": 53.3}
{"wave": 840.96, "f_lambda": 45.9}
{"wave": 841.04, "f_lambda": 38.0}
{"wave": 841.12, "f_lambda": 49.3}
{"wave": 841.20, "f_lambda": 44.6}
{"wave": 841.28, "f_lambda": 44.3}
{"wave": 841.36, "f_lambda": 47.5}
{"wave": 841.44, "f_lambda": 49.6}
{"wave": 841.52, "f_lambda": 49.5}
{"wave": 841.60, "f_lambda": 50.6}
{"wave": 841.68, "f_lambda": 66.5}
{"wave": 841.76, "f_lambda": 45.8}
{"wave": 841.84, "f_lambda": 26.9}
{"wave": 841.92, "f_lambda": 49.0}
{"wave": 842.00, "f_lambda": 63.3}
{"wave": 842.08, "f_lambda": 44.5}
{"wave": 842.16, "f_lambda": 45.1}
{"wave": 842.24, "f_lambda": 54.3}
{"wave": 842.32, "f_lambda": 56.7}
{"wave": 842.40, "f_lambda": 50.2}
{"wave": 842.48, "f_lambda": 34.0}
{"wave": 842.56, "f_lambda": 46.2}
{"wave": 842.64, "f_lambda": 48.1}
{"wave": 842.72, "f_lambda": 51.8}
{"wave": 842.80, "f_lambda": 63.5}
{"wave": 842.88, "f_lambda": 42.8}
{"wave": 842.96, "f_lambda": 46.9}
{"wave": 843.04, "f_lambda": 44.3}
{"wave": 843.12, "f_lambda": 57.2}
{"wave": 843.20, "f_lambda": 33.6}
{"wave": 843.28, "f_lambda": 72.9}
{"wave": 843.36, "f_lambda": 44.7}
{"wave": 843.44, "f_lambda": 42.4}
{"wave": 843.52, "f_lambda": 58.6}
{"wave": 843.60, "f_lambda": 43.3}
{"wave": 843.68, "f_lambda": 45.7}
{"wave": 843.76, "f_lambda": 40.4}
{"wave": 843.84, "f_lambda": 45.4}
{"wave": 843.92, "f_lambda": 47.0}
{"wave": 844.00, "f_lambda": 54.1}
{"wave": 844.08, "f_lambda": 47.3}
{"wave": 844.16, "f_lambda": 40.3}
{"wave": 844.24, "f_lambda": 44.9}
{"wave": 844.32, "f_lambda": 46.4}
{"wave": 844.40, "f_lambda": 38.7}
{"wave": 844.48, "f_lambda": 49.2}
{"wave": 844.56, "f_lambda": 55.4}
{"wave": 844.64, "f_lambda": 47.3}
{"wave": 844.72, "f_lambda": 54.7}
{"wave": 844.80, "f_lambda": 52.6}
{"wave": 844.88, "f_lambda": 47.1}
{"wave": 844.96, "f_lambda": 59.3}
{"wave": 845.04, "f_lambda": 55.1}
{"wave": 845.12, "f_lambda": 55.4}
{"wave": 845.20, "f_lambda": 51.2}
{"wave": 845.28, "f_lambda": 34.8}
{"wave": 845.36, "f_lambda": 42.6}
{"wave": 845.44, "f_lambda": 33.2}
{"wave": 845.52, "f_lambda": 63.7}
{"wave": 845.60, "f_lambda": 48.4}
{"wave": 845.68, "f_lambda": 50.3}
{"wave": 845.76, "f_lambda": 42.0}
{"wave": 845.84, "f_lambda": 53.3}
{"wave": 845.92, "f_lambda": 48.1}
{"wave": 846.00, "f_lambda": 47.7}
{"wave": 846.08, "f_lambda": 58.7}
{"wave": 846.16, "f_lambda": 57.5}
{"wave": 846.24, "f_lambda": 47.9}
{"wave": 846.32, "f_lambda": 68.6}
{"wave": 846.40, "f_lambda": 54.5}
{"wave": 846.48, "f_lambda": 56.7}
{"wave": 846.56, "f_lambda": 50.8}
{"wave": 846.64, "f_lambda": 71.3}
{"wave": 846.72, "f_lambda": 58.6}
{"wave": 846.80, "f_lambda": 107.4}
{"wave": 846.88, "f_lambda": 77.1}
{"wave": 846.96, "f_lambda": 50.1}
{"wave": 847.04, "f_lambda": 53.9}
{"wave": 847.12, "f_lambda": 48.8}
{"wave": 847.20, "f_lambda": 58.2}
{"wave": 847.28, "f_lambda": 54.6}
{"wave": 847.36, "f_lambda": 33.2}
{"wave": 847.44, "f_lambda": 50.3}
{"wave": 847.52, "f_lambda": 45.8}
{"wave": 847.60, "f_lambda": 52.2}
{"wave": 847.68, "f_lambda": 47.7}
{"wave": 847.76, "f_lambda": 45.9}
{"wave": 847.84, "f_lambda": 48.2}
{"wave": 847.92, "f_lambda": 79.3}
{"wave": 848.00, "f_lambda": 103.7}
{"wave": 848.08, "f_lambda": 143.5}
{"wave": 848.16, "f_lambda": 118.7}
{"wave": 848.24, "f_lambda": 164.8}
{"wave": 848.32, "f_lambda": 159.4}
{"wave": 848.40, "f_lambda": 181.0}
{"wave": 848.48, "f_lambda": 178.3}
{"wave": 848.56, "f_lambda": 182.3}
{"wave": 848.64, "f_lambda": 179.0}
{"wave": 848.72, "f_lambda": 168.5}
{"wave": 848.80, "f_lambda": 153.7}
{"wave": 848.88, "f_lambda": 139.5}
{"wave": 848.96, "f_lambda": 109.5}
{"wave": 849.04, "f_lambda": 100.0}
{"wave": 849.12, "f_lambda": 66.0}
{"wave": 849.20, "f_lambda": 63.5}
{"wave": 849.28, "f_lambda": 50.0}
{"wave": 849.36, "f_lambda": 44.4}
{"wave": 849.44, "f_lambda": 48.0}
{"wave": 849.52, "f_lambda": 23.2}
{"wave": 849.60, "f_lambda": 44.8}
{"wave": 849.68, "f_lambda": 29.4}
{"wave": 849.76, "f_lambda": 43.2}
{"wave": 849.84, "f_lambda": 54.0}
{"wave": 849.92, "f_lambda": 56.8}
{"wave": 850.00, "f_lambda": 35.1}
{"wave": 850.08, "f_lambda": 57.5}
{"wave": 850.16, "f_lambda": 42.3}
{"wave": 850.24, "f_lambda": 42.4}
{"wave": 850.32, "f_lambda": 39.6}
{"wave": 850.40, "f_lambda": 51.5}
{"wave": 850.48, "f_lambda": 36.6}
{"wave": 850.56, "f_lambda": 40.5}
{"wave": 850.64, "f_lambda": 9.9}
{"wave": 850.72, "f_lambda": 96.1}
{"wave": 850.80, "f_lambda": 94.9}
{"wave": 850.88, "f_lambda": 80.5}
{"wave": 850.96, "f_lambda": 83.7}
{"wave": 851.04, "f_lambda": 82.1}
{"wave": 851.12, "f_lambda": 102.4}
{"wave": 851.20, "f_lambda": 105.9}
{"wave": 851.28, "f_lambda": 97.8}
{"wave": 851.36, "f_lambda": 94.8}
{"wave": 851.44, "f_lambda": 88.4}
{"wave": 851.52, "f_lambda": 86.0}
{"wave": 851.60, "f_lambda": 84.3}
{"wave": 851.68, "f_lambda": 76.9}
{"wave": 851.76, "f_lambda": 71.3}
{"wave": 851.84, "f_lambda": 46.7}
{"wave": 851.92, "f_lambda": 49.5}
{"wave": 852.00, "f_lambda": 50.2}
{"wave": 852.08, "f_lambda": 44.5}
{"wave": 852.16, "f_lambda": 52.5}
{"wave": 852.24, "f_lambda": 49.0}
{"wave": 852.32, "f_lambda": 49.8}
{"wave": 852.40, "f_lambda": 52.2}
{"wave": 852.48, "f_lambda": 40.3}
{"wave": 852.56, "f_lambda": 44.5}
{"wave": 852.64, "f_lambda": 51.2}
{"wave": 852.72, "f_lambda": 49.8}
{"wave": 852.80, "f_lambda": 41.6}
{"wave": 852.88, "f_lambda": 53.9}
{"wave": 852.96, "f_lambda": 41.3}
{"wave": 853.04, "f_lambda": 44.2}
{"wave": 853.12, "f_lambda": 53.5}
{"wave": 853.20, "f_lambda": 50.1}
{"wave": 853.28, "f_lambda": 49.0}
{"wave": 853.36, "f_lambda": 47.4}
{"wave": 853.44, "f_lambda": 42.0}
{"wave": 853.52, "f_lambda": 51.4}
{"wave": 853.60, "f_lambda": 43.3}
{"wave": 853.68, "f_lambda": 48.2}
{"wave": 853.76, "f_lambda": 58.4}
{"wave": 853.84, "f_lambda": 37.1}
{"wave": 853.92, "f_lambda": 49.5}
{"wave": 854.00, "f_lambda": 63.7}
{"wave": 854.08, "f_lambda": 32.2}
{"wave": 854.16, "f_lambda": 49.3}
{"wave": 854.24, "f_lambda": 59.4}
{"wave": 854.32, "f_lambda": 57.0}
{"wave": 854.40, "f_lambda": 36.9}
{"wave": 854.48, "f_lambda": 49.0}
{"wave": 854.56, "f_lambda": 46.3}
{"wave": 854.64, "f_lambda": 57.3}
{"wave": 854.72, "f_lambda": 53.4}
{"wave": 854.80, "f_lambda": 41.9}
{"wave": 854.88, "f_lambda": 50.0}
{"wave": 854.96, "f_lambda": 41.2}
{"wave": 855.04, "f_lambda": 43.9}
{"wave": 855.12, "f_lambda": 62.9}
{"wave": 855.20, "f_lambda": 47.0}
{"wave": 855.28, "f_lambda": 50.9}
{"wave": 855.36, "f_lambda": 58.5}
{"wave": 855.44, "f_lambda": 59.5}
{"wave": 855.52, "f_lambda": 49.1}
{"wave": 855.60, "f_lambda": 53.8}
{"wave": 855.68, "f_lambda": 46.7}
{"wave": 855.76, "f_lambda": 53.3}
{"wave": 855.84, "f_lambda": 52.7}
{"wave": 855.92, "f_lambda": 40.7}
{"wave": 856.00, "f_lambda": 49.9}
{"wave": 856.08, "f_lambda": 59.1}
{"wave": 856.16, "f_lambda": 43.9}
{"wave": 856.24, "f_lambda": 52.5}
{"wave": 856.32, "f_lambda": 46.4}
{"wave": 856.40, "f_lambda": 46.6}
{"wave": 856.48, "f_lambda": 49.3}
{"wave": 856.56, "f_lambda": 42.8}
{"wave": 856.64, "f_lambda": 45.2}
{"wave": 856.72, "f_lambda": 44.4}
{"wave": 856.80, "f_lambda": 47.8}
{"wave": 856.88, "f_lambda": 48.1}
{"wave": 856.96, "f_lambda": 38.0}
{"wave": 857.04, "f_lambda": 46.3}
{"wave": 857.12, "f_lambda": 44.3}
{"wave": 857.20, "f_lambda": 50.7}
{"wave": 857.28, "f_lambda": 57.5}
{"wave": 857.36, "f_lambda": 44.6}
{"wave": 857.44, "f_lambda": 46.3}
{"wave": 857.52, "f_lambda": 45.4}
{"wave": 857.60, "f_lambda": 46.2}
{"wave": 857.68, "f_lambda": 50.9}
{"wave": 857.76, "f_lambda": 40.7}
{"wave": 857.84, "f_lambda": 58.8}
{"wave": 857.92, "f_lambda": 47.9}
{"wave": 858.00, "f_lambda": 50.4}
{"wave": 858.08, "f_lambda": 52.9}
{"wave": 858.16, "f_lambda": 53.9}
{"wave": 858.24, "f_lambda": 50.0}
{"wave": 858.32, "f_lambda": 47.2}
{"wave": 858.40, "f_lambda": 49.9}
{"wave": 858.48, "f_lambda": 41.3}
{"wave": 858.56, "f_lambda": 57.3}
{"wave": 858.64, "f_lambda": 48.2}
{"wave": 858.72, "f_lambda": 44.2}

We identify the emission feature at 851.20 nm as [N II] 6583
